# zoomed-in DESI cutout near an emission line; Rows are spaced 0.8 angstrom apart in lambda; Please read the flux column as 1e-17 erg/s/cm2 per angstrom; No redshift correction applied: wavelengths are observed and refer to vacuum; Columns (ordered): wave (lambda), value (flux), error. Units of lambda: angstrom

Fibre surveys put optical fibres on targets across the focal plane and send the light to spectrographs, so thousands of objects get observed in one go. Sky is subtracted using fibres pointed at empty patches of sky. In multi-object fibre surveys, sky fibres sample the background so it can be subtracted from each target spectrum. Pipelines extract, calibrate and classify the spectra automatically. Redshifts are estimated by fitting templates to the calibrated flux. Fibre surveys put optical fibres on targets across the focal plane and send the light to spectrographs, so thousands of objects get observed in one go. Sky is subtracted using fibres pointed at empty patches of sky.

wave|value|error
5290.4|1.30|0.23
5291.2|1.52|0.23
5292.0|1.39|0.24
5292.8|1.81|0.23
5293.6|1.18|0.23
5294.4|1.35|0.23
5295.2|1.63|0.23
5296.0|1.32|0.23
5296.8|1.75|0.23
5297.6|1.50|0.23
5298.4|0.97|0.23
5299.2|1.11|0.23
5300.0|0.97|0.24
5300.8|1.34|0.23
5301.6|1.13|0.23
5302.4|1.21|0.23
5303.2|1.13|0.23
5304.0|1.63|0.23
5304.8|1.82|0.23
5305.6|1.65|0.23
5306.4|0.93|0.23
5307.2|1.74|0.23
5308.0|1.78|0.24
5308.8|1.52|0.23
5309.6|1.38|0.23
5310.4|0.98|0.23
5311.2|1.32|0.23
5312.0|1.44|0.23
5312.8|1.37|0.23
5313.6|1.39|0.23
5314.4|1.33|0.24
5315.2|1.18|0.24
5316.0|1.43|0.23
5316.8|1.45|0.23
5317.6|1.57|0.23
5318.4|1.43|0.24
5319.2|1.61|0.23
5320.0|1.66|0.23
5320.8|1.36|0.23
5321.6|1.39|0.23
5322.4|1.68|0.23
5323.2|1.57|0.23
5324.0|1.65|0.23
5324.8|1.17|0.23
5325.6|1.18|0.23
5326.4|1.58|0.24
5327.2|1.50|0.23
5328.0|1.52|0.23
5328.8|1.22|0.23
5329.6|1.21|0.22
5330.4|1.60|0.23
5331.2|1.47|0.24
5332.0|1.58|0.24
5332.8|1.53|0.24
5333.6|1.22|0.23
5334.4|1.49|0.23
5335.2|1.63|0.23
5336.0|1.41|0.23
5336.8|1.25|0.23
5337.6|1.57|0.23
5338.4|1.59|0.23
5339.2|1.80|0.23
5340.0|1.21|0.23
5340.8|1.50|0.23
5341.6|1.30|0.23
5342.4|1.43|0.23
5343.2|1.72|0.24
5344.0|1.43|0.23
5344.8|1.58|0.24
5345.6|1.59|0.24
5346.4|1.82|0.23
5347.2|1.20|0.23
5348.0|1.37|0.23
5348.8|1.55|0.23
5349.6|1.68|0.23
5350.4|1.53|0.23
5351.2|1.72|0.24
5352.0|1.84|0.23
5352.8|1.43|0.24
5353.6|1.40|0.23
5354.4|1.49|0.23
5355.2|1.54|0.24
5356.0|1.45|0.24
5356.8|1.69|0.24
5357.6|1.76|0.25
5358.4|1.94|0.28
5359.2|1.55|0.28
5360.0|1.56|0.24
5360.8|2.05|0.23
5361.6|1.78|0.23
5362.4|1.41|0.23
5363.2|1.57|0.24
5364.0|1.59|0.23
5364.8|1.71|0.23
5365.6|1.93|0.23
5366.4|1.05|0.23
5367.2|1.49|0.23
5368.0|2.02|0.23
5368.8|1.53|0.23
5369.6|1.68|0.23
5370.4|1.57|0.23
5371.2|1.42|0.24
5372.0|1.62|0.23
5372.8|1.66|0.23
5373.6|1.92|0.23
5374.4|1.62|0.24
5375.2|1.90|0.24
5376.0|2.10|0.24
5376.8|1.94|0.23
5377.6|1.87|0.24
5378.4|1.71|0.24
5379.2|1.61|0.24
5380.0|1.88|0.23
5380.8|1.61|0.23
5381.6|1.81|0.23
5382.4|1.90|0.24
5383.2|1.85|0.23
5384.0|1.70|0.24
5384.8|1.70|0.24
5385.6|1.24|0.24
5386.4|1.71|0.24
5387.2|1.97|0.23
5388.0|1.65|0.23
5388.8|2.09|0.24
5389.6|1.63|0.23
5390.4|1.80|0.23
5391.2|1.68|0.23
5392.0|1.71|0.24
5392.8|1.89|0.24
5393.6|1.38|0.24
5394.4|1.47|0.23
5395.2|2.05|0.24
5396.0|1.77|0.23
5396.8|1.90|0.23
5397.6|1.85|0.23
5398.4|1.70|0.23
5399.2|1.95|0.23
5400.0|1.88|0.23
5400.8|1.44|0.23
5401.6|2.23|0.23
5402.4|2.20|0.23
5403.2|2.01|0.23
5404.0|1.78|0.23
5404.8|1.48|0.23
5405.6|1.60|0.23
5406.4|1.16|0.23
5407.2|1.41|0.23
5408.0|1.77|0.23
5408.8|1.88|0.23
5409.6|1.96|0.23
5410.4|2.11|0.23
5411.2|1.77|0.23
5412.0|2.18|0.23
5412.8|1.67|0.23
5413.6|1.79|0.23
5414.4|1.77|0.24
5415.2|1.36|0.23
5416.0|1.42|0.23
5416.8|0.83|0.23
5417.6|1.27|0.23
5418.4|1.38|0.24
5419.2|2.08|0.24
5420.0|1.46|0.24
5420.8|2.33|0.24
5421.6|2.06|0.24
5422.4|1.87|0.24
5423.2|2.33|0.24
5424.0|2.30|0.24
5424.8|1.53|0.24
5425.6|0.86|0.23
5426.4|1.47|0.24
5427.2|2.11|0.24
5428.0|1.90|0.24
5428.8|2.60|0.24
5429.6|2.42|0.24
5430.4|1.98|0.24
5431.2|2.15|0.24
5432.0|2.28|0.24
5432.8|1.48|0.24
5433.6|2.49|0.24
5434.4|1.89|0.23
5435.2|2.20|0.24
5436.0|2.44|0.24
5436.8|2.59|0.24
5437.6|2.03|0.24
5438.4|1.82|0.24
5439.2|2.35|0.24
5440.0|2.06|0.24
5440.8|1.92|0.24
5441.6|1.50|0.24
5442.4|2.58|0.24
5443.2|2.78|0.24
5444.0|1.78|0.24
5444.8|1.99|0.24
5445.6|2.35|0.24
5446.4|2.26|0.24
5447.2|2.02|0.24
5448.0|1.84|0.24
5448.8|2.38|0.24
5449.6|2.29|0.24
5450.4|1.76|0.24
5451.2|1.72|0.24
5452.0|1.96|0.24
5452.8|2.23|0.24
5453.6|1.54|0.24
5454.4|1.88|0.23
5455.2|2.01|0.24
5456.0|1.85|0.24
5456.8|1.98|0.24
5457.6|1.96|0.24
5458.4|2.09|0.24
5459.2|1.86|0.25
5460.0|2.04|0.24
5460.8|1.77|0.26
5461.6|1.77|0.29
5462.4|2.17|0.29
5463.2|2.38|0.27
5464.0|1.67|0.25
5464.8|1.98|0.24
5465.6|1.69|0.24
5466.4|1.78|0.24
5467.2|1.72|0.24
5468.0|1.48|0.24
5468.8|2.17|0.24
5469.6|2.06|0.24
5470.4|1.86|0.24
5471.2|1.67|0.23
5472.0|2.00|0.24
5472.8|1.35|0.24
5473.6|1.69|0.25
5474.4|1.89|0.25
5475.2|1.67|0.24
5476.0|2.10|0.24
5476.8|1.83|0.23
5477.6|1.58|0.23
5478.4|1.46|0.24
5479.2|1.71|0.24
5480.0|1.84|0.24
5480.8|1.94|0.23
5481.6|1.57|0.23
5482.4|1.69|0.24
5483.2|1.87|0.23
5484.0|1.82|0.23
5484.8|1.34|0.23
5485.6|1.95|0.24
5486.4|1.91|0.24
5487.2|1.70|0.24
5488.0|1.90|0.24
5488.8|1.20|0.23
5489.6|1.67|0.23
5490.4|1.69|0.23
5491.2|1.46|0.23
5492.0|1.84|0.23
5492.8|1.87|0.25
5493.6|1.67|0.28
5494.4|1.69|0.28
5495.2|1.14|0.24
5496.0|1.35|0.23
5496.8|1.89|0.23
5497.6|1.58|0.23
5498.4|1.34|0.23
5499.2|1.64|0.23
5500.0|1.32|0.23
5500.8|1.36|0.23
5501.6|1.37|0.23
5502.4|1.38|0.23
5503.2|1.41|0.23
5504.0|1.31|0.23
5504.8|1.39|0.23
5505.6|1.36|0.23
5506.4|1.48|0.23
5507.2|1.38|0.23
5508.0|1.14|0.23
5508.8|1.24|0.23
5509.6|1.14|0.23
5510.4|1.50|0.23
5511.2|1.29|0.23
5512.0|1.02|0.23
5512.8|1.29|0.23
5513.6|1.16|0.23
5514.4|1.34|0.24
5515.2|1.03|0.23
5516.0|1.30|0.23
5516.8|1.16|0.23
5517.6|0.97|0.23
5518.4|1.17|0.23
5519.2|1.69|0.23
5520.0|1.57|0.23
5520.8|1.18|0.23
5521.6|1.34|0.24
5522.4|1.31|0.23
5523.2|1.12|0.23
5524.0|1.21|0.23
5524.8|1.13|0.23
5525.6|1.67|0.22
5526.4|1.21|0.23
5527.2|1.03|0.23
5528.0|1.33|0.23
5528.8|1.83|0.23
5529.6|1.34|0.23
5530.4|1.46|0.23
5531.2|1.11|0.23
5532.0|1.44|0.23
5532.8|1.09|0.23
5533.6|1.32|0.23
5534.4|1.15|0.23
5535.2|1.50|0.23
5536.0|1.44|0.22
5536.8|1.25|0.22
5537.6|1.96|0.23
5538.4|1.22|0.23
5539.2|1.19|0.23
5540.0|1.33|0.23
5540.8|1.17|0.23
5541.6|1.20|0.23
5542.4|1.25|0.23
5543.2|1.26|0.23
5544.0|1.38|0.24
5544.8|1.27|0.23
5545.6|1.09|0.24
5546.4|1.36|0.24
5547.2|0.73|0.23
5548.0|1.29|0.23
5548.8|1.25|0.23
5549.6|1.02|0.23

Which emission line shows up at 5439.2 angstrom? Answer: C IV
